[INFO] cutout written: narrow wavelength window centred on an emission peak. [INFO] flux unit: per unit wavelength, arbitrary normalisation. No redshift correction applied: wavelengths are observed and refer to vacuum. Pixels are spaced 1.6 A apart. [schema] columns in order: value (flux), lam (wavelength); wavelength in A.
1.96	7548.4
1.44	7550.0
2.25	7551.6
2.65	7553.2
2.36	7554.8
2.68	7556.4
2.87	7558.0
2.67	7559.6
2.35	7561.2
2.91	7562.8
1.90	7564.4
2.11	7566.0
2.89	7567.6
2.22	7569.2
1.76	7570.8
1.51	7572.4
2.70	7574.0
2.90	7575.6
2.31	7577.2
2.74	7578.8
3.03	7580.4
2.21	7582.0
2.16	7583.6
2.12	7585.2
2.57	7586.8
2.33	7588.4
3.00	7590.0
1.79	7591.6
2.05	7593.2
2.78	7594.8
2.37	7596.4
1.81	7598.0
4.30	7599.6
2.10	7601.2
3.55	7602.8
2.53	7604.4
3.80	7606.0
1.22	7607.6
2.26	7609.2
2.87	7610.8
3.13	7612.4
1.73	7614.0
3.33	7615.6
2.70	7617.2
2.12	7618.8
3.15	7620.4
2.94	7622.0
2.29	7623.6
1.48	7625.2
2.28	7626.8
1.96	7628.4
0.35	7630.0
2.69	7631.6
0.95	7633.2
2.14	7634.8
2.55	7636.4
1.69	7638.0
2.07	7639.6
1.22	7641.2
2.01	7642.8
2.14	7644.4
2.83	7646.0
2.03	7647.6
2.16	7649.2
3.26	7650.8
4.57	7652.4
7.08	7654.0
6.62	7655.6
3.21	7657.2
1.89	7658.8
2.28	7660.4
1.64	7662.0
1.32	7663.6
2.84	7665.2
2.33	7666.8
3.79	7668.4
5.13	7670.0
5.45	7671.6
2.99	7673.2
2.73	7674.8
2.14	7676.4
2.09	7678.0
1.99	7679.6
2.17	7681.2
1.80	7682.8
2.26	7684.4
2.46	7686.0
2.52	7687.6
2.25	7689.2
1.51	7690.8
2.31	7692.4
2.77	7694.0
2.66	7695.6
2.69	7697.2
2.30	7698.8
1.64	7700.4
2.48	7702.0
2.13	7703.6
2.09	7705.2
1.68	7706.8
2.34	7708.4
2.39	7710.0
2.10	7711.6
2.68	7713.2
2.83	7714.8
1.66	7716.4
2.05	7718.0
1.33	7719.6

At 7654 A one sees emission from [S II] 6716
